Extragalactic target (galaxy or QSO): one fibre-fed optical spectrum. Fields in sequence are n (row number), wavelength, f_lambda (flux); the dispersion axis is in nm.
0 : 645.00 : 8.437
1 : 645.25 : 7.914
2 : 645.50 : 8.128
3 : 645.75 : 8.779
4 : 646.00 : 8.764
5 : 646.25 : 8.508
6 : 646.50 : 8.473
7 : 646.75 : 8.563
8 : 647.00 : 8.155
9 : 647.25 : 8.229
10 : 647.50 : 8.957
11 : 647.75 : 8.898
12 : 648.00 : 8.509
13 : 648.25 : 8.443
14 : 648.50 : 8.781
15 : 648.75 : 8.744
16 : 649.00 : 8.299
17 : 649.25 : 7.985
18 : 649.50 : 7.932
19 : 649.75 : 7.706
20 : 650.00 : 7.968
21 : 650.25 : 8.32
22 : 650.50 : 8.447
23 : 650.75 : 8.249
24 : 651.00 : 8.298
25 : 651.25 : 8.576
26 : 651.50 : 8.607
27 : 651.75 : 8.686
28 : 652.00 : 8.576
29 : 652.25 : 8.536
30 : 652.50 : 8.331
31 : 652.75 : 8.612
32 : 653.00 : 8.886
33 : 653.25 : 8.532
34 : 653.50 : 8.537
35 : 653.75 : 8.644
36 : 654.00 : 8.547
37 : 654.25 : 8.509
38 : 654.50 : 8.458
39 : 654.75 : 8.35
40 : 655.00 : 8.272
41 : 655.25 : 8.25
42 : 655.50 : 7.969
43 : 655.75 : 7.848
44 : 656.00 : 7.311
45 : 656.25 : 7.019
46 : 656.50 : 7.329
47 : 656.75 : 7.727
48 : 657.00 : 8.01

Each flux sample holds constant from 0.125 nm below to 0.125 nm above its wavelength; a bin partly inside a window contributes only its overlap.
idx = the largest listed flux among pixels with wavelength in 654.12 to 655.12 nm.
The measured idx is 8.509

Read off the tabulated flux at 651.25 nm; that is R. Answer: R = 8.576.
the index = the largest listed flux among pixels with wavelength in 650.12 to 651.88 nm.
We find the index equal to 8.686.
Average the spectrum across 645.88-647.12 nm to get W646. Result 8.49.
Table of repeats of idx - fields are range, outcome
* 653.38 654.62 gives 8.644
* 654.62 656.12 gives 8.35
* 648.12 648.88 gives 8.781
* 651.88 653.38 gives 8.886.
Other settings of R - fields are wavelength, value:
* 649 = 8.299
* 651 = 8.298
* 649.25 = 7.985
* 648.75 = 8.744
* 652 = 8.576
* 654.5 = 8.458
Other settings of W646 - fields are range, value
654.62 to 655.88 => 8.14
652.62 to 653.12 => 8.74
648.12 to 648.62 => 8.61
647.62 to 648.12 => 8.71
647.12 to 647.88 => 8.69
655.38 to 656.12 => 7.71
